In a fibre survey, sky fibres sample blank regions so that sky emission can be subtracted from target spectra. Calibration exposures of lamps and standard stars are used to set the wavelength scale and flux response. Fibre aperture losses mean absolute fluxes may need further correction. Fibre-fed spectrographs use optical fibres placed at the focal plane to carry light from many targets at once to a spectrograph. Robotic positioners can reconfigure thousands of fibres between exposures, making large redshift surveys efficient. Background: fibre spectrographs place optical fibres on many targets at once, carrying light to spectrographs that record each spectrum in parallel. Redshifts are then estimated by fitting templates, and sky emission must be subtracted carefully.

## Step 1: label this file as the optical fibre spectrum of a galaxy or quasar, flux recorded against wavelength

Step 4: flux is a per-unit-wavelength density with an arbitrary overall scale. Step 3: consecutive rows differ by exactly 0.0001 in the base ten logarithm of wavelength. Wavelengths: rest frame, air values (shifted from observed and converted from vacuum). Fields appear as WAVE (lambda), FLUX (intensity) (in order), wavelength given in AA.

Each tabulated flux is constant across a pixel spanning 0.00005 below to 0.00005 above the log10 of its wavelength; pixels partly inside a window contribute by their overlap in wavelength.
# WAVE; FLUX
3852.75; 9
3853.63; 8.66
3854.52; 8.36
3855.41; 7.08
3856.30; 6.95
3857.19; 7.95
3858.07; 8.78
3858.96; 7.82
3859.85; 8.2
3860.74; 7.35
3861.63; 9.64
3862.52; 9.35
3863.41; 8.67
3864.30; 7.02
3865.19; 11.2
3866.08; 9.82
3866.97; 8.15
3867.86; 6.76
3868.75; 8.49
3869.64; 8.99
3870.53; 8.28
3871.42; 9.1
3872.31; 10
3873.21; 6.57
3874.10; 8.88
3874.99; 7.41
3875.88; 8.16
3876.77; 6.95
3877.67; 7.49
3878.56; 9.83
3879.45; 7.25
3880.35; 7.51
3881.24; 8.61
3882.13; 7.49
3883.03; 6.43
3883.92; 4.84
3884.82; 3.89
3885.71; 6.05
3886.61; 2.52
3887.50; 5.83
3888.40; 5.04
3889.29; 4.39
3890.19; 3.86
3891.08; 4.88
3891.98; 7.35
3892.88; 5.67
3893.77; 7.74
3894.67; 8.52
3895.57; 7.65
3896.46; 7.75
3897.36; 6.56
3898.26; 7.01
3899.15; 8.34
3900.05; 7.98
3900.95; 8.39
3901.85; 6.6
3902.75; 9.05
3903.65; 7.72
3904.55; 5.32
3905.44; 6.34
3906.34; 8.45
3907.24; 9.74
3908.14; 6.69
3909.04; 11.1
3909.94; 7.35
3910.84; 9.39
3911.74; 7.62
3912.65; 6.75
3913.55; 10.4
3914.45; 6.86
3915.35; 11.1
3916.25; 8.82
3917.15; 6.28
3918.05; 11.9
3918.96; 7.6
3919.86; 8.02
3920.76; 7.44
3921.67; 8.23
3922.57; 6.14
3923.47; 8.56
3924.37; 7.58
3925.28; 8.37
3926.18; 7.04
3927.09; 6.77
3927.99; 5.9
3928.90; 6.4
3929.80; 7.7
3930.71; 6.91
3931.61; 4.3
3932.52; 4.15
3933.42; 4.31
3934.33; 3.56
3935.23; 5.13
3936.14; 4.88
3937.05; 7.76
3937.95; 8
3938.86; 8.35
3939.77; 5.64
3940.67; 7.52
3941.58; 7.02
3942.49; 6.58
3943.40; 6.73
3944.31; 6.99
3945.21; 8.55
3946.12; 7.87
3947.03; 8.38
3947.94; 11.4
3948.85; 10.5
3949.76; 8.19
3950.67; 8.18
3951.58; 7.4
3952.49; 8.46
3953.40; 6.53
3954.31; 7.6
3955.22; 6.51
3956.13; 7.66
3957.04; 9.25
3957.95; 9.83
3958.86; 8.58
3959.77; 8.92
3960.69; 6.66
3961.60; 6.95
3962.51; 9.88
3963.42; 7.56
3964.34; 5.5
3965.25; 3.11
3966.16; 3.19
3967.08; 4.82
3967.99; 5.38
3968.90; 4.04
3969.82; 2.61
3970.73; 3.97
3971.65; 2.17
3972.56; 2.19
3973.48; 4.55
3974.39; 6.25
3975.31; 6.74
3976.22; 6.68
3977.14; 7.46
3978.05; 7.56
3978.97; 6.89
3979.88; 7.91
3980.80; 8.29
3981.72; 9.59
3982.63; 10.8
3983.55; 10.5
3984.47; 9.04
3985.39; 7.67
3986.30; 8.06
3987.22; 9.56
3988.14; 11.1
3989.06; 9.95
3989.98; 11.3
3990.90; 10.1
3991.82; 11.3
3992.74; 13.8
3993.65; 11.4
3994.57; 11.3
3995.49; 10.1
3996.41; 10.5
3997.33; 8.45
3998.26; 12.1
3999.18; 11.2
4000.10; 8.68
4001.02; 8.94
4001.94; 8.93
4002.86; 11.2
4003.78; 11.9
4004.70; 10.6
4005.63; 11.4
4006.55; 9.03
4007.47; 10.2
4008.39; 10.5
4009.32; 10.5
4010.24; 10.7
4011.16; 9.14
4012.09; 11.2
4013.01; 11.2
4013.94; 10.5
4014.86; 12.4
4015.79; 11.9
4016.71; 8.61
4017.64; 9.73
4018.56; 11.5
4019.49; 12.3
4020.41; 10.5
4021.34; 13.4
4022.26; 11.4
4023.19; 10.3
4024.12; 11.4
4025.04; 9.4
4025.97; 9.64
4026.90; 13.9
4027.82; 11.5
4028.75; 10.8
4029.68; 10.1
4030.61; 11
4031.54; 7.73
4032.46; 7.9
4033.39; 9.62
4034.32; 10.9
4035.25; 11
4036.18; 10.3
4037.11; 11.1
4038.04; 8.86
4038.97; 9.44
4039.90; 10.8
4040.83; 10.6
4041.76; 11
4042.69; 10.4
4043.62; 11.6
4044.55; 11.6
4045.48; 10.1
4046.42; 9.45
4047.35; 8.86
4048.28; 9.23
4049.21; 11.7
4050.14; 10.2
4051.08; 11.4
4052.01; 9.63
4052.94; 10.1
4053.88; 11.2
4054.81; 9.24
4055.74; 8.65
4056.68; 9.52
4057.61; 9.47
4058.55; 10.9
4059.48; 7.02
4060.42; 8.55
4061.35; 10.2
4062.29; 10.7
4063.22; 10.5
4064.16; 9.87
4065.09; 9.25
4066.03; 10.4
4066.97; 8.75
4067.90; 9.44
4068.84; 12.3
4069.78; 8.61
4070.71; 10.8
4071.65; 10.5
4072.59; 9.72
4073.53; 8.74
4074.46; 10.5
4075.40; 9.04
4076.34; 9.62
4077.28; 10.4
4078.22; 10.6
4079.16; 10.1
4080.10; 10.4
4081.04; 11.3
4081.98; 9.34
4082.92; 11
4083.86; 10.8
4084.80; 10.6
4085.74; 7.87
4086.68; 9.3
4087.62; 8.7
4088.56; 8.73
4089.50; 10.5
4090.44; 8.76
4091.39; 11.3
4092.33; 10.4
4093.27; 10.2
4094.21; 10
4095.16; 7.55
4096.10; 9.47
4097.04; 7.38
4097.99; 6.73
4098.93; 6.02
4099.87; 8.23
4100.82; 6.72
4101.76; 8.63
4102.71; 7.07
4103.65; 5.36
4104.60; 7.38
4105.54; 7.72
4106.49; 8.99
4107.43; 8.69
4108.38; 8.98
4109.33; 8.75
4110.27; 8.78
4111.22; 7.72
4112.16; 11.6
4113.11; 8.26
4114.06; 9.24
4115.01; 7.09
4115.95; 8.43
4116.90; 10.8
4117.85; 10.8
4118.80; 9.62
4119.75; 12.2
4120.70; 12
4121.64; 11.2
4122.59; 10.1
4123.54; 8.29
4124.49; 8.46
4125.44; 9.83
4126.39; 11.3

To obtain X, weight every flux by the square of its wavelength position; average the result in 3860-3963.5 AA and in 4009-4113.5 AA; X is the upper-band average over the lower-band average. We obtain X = 1.40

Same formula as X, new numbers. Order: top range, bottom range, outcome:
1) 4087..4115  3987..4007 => 0.85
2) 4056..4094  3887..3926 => 1.41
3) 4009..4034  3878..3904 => 1.70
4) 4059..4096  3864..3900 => 1.50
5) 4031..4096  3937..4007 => 1.27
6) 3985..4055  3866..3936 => 1.53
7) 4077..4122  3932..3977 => 1.50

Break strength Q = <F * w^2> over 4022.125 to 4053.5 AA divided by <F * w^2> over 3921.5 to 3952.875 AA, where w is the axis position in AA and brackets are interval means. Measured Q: 1.5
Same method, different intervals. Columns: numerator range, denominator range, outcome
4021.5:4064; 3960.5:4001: 1.33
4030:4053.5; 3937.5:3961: 1.34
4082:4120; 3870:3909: 1.39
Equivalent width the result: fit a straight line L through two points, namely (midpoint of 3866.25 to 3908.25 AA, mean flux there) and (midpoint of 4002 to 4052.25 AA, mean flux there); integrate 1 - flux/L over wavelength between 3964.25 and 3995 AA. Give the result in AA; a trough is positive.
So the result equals 6.4 AA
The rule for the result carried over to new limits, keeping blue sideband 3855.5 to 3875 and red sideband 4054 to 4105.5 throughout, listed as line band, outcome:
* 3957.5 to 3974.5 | 6.3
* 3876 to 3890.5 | 3.9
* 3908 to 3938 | 4.6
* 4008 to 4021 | -2.5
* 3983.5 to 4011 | -4.1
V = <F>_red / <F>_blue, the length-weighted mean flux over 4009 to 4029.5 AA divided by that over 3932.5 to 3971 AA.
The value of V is 1.6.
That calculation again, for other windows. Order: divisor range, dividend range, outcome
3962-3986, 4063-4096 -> 1.56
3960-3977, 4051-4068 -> 1.86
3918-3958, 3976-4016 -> 1.38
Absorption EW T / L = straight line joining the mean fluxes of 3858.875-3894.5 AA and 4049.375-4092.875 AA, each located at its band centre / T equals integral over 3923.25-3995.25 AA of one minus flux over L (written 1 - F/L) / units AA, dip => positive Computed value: 8.73 AA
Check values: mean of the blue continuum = 7.34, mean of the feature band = 7.42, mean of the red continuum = 9.9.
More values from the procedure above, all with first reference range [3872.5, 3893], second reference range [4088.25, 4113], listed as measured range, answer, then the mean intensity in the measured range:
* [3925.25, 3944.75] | 1.7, 6.32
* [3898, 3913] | -2.8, 7.89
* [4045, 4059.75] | -3.2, 9.83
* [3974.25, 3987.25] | -1.5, 8.21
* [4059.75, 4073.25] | -2.8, 9.91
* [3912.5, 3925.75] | -3.0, 8.31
